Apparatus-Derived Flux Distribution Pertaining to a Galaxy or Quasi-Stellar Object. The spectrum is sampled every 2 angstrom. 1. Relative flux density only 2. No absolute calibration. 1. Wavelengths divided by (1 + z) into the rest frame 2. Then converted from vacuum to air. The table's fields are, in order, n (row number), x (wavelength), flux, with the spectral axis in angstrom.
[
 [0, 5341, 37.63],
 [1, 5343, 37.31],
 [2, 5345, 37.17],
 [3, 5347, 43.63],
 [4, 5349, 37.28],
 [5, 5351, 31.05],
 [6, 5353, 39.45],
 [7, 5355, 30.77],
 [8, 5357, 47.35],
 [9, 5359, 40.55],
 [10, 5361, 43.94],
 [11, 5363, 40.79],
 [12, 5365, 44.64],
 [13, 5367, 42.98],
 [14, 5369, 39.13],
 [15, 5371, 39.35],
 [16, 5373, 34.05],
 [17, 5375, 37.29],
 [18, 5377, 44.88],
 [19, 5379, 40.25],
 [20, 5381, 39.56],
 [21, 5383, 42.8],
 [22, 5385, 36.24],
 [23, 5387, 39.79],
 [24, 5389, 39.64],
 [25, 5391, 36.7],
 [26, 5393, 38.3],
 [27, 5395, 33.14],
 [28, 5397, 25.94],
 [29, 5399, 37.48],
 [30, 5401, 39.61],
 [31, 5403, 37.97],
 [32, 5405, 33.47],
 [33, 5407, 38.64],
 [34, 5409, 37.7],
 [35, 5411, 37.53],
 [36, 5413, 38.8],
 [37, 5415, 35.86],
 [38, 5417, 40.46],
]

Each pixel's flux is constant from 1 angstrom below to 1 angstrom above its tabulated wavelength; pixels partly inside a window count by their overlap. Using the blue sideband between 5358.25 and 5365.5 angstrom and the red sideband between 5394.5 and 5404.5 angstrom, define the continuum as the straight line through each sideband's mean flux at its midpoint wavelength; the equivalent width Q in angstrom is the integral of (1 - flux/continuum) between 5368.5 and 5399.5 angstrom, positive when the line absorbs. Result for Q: 0.2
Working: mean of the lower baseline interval 42.4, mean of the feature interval 37.8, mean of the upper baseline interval 34.8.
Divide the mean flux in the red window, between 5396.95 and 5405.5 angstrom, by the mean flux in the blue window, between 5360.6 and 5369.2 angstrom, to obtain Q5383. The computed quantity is 0.85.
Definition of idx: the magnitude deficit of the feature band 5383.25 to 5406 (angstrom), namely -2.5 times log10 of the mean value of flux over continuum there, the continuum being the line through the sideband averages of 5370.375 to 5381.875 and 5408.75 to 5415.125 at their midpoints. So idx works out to 0.06 mag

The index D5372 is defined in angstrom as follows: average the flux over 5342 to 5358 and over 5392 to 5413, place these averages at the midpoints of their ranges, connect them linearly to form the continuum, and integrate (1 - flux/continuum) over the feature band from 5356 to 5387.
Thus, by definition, -3.0 angstrom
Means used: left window 38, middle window 40.9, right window 36.1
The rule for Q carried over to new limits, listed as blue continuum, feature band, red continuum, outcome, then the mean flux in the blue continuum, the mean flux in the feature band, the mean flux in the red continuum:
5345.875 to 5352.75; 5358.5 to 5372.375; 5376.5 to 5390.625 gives -0.97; 37.5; 41.5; 40.1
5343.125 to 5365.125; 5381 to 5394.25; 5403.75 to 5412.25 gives -0.34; 39.4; 38.9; 36.9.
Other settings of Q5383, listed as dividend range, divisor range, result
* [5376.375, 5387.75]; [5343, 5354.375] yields 1.08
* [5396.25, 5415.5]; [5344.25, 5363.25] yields 0.93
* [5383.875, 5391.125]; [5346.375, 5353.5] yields 1.02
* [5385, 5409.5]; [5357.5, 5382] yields 0.90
